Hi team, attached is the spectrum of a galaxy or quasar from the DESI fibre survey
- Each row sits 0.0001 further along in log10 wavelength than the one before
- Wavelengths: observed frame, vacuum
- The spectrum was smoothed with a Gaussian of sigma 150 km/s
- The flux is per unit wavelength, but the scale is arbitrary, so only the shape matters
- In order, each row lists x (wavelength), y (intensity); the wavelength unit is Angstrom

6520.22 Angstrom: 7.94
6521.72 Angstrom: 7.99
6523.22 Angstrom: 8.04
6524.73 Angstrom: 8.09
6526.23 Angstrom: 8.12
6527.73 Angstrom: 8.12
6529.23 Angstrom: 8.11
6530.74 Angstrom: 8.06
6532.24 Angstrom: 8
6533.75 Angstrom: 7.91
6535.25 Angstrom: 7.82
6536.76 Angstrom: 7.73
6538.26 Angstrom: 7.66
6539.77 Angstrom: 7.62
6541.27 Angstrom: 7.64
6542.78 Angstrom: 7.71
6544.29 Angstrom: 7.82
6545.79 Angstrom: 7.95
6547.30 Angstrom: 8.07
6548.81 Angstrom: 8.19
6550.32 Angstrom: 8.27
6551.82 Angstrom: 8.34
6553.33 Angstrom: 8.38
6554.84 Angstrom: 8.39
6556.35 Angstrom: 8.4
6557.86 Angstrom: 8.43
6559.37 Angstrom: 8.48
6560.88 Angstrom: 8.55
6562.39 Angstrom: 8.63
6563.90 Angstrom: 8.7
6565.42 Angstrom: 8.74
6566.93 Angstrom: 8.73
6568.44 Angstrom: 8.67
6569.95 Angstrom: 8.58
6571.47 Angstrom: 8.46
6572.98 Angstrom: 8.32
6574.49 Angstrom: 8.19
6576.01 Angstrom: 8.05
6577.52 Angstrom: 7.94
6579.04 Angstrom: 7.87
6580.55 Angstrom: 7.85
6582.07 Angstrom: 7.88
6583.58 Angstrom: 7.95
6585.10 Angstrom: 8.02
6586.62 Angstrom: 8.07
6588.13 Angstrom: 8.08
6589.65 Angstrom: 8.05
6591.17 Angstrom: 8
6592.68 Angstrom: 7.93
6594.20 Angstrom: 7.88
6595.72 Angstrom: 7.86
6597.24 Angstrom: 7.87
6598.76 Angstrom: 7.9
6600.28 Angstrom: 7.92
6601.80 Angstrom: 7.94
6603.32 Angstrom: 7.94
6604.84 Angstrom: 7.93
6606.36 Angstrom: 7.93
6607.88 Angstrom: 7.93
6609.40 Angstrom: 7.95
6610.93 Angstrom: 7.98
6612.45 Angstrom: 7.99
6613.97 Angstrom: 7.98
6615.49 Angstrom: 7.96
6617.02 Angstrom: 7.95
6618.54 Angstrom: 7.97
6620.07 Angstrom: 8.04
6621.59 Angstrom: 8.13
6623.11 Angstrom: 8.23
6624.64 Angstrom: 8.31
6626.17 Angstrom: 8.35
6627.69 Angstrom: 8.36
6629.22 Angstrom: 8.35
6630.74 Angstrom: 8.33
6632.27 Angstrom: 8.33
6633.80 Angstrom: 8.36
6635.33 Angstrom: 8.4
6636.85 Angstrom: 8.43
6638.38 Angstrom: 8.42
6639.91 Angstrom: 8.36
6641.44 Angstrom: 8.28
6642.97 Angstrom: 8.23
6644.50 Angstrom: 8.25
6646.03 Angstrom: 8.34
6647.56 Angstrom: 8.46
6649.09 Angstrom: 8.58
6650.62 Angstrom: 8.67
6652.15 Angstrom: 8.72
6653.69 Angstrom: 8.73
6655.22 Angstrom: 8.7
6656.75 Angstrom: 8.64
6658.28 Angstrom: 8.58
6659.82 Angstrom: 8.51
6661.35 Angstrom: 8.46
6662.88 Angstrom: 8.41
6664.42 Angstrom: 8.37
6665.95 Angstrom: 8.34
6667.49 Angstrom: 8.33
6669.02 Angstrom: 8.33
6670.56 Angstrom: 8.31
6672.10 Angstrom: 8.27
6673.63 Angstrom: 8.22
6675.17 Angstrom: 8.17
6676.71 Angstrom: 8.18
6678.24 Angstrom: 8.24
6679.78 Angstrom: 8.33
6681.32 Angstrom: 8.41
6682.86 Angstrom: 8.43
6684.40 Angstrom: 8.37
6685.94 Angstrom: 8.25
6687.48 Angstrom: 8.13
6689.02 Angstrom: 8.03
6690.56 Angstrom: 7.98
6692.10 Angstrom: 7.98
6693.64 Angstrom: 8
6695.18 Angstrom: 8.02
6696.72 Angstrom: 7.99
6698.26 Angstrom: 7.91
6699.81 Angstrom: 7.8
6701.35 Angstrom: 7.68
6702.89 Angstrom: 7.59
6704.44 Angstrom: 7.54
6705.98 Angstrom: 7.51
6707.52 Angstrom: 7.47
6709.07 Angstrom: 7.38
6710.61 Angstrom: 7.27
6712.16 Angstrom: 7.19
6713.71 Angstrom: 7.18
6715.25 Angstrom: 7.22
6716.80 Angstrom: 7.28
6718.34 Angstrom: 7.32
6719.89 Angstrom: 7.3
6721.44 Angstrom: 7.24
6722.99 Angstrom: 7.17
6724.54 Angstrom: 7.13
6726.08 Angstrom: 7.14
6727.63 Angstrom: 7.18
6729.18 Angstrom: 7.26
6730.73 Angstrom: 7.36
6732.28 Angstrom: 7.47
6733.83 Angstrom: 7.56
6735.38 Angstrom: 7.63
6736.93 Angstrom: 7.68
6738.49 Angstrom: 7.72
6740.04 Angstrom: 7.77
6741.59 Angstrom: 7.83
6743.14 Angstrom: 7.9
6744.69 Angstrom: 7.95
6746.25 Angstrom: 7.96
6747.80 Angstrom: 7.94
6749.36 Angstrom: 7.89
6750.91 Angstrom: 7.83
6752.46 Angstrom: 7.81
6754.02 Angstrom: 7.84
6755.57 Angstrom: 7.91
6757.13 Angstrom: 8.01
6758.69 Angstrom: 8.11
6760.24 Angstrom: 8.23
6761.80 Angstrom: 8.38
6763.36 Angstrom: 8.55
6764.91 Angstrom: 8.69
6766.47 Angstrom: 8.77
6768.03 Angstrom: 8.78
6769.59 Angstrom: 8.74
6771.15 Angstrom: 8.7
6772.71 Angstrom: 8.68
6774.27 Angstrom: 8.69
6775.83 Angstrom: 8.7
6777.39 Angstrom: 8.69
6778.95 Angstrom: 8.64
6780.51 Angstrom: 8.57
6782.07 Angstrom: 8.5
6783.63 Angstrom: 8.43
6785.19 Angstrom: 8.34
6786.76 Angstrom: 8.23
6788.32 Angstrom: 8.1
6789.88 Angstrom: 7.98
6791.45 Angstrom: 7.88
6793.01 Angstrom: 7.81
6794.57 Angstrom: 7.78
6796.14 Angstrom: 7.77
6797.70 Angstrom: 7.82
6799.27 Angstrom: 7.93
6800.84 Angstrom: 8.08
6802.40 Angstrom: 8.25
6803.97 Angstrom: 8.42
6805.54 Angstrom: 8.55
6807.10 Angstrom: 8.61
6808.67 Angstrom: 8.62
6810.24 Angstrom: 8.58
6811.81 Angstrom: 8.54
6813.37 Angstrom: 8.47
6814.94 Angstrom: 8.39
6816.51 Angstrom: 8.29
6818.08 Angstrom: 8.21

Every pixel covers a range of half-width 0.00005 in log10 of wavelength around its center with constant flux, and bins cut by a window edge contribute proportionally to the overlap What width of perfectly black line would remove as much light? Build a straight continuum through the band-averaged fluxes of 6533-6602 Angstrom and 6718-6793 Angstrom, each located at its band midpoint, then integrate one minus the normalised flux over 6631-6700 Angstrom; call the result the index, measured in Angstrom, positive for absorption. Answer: -2.2 Angstrom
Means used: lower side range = 8.12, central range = 8.32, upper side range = 8.01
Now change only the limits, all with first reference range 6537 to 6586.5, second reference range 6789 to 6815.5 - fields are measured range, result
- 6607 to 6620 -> 0.4 Angstrom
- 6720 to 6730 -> 1.2 Angstrom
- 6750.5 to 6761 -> 0.3 Angstrom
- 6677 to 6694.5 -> 0.0 Angstrom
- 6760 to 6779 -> -1.0 Angstrom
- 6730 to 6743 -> 0.9 Angstrom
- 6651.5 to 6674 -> -0.7 Angstrom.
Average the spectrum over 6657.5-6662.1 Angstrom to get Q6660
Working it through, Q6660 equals 8.52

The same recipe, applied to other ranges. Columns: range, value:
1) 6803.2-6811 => 8.56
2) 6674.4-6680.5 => 8.23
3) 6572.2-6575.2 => 8.28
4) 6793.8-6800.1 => 7.82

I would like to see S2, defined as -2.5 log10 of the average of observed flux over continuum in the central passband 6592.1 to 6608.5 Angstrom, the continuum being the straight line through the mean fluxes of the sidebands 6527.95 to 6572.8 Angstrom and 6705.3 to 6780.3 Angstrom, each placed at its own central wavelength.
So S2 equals 0.03 mag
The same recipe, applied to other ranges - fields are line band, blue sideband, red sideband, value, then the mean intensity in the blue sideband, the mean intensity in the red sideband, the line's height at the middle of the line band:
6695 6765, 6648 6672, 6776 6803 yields 0.09 mag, 8.5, 8.18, 8.33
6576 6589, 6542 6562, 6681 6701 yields 0.03 mag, 8.24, 8.08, 8.2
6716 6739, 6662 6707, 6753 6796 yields 0.12 mag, 8.11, 8.35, 8.22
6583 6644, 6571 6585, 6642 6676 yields 0.02 mag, 8.05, 8.43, 8.22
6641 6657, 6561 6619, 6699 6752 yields -0.09 mag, 8.1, 7.51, 7.84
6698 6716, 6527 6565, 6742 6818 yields 0.11 mag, 8.12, 8.28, 8.23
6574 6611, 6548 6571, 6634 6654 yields 0.07 mag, 8.5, 8.44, 8.47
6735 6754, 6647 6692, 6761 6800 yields 0.07 mag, 8.38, 8.37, 8.37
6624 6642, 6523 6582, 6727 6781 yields -0.03 mag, 8.17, 8.1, 8.14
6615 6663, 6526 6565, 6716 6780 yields -0.04 mag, 8.12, 7.94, 8.04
